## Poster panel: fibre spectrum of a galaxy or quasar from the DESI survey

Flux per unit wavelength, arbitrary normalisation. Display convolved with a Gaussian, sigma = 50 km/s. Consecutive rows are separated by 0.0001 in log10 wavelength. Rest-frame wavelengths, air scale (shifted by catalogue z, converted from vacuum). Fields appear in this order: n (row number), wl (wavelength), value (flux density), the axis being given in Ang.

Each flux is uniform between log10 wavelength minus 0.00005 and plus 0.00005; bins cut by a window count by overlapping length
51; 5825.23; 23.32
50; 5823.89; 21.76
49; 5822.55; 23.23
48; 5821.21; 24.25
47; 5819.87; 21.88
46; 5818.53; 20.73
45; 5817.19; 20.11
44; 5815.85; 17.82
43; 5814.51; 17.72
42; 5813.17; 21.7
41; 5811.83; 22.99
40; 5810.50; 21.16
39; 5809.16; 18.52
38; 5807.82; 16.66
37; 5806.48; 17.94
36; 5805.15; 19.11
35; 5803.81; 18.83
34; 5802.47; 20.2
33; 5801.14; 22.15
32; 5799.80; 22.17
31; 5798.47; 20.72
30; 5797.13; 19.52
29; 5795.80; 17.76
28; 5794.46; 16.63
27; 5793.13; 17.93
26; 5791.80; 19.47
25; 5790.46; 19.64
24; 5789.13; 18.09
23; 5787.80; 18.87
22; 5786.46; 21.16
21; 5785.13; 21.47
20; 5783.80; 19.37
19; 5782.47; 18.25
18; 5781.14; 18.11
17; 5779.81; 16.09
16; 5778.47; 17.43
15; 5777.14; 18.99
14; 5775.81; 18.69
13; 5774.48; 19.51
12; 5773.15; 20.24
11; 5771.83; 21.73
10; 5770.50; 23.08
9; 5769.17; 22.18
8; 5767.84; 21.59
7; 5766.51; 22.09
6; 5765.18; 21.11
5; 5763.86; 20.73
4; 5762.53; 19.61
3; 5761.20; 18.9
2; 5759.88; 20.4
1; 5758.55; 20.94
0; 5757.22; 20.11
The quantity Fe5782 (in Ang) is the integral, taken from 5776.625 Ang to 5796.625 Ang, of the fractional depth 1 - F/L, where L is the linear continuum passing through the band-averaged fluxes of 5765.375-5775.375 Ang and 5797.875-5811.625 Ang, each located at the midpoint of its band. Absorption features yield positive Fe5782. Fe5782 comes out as 2.0 Ang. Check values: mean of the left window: 21.4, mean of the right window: 19.9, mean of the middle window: 18.6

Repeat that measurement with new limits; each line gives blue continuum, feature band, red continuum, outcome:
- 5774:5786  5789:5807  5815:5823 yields 0.5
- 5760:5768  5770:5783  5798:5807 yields 0.8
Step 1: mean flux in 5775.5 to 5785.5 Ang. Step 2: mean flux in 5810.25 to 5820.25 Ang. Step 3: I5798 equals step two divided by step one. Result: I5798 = 1.1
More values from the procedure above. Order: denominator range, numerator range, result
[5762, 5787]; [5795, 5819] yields 0.98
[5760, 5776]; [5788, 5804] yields 0.93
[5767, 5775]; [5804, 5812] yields 0.89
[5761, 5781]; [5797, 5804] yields 1.03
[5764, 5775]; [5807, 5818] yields 0.91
